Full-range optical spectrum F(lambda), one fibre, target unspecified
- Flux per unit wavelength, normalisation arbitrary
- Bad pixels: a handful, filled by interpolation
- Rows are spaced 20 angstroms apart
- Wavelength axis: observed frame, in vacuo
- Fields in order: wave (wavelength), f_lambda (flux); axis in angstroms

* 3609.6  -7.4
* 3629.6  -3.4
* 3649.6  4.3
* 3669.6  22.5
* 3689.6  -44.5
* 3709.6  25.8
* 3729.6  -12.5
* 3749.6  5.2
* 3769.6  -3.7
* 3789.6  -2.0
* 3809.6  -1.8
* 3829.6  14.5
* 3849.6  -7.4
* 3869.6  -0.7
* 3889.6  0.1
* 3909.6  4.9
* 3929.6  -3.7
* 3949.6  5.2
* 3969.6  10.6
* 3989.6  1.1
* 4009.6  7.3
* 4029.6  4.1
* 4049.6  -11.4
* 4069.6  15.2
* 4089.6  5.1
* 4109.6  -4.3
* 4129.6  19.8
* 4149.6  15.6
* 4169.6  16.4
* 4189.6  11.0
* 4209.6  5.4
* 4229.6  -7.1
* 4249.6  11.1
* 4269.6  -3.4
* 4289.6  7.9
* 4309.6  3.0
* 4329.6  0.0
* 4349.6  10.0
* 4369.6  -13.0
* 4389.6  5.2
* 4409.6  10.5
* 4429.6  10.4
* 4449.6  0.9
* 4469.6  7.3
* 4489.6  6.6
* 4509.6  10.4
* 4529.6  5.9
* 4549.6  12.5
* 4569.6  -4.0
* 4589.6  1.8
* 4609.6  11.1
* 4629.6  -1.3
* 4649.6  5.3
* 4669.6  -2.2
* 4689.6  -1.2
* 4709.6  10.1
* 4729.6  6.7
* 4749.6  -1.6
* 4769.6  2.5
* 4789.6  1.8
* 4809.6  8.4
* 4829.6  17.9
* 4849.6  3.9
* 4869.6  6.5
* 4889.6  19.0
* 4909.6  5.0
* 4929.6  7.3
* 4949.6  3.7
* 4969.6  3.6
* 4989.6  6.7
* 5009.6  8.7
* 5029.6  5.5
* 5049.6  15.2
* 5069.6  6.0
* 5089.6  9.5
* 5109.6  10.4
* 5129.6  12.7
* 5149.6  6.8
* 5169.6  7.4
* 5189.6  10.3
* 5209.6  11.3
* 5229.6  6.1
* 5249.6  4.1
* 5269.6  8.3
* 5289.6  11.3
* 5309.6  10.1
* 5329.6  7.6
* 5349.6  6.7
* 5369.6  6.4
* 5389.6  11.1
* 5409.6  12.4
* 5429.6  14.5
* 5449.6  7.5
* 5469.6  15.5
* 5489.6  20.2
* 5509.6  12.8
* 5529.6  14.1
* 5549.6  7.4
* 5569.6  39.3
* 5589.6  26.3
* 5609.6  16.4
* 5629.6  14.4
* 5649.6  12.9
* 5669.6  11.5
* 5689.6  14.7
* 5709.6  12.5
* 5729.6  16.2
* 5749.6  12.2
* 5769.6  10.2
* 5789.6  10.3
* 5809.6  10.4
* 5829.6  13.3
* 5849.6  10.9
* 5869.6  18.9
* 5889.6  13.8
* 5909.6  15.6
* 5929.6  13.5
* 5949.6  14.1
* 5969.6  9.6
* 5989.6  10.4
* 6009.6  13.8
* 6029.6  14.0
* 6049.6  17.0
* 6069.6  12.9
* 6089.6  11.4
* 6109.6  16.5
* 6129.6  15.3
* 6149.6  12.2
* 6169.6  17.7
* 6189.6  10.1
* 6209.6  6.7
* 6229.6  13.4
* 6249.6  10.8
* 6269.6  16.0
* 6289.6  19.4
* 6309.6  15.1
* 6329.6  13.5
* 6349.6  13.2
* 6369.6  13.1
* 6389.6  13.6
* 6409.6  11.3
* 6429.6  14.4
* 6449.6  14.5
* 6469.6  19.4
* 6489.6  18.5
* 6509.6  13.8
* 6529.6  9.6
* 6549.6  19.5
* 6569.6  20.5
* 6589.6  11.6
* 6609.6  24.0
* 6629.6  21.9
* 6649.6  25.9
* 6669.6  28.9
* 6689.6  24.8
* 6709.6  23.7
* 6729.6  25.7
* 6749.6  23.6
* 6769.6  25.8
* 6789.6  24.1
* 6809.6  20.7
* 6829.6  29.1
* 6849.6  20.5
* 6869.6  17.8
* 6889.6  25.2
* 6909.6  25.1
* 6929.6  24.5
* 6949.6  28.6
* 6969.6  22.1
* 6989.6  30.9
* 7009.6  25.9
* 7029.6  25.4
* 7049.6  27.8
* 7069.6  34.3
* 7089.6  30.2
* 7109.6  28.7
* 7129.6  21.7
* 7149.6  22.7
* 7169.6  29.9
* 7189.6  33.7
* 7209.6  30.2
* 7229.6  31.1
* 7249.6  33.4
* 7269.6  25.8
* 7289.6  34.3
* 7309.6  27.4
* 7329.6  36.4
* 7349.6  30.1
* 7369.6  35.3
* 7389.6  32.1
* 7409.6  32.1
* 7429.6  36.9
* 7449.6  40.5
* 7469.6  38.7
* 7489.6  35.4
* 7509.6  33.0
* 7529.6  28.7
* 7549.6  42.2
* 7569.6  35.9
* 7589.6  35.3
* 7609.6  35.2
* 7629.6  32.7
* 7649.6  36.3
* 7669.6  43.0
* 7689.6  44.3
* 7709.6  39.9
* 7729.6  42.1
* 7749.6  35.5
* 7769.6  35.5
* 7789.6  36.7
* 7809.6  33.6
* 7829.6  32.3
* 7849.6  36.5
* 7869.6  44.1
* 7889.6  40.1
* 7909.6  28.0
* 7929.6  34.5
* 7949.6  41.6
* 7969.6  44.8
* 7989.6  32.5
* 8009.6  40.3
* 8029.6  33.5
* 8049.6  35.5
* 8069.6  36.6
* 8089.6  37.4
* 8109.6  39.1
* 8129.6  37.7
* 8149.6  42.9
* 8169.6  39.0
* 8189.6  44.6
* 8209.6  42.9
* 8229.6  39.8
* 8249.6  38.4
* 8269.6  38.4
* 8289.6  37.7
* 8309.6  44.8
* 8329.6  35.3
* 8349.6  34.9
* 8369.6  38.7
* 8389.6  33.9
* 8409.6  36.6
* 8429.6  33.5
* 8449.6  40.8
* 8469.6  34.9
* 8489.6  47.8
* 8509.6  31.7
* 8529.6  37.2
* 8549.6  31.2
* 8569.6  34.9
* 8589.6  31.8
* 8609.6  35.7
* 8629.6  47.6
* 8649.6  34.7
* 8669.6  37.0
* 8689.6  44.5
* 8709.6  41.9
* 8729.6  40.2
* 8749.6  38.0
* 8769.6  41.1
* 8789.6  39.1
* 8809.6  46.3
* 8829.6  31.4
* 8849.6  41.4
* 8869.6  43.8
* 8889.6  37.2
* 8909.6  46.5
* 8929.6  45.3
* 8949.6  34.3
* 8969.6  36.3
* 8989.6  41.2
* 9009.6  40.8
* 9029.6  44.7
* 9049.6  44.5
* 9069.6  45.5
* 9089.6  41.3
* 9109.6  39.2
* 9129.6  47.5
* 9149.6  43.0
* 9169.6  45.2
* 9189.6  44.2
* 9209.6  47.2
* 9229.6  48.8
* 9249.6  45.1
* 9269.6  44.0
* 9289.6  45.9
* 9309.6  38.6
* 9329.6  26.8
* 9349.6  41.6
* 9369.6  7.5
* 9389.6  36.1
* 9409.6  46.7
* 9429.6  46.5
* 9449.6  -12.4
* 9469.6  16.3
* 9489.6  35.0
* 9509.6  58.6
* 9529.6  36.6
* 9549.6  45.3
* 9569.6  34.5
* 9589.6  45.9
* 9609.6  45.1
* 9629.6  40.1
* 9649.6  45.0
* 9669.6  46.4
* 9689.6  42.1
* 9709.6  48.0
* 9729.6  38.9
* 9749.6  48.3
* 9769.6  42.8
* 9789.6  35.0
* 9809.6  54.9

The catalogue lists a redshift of 0.659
